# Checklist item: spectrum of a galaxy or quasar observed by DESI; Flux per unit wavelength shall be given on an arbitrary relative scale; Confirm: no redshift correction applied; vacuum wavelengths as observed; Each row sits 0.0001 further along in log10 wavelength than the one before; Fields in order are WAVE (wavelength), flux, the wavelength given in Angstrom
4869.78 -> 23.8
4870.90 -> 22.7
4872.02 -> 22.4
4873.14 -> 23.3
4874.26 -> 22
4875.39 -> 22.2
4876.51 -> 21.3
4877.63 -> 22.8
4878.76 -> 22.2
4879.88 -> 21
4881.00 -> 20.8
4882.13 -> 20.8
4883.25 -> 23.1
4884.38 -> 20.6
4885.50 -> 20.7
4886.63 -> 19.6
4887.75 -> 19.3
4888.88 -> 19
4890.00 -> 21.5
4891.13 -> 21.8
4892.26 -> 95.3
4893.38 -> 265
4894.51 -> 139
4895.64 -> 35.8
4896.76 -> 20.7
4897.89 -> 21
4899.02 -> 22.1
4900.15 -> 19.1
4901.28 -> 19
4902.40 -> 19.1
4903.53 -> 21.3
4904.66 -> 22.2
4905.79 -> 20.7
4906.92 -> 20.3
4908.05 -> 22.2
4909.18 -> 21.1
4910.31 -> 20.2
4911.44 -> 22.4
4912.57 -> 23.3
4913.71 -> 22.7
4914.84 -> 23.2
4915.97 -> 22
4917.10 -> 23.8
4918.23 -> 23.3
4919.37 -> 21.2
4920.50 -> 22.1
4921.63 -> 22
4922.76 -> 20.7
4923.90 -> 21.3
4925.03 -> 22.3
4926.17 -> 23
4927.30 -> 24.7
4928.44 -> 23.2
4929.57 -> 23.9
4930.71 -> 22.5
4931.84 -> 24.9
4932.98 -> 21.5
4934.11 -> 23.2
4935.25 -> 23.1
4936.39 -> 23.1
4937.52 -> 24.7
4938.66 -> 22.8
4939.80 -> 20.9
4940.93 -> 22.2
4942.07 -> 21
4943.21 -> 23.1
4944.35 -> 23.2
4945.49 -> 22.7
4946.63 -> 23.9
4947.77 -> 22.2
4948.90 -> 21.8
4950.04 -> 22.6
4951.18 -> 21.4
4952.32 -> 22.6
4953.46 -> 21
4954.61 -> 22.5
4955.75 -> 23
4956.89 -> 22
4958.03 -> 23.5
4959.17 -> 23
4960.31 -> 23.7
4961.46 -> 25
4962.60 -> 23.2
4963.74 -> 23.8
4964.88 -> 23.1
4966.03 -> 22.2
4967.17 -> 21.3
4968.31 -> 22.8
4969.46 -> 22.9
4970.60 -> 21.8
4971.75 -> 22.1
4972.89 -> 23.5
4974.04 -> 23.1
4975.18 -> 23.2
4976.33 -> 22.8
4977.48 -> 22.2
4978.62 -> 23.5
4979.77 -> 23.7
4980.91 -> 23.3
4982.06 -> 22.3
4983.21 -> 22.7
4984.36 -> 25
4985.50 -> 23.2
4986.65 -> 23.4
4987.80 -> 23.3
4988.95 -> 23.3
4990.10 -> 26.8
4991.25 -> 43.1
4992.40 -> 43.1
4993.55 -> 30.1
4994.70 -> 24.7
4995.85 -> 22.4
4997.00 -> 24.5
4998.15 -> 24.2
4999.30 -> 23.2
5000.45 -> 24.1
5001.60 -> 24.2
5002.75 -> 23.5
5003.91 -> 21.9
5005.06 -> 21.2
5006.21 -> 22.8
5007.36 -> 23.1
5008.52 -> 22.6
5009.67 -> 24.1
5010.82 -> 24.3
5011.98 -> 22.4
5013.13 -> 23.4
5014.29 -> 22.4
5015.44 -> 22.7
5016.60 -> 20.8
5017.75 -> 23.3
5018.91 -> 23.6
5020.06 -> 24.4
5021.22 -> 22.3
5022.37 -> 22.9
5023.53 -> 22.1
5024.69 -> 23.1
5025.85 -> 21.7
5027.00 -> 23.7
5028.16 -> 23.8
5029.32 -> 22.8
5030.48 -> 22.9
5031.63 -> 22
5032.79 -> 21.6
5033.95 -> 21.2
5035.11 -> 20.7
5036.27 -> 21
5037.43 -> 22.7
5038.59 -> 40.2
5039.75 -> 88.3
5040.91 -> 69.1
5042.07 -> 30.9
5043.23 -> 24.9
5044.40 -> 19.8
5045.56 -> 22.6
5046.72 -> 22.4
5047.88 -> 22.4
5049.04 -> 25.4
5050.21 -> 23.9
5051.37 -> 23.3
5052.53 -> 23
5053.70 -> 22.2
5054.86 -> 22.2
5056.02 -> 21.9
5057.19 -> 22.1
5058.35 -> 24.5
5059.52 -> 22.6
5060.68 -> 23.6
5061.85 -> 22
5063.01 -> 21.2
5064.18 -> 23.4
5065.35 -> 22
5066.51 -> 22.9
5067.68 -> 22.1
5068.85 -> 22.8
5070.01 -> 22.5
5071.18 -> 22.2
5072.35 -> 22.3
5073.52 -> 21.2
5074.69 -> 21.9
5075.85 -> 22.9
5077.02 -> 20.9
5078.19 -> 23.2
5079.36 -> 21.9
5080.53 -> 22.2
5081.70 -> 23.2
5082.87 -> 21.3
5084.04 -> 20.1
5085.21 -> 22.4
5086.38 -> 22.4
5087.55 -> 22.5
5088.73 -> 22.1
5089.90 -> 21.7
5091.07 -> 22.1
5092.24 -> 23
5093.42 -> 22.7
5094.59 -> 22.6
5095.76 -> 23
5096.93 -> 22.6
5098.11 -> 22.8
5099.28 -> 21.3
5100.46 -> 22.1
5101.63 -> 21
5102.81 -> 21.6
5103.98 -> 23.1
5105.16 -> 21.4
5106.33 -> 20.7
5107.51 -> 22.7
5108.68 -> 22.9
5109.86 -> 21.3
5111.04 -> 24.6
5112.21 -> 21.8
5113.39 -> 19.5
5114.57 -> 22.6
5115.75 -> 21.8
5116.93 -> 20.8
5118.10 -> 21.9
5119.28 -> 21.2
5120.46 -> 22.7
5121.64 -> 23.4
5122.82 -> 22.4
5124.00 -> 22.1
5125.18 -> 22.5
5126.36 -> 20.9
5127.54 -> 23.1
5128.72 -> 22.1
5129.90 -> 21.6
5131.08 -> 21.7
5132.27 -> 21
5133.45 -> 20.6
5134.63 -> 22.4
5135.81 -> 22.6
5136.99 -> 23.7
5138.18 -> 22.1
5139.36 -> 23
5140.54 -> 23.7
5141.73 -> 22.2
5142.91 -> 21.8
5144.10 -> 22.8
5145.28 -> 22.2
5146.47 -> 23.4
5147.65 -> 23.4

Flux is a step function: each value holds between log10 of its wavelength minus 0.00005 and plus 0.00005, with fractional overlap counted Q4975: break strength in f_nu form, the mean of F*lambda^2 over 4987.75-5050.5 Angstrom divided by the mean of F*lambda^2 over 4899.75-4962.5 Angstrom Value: 1.2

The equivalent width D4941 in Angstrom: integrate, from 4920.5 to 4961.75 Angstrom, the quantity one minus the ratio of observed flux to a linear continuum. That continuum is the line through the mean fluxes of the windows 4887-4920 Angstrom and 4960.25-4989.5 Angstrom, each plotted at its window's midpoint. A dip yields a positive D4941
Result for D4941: 9.3 Angstrom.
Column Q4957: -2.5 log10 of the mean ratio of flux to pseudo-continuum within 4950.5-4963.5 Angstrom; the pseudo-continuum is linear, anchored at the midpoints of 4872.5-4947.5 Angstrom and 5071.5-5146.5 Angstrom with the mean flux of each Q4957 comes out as 0.19 mag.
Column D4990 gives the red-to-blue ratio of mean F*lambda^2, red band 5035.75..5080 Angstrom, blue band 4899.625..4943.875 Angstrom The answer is 1.25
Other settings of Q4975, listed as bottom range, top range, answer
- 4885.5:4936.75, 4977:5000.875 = 0.85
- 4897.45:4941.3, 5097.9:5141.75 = 1.08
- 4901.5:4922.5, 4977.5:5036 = 1.14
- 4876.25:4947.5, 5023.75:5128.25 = 0.88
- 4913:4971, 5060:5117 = 1.03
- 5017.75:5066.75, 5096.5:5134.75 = 0.87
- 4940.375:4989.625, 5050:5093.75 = 1.02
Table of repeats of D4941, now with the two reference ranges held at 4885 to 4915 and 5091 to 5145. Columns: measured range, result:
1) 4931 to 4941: 3.5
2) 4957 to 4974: 5.2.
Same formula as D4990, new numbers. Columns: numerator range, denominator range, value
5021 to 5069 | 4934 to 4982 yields 1.18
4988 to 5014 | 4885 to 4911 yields 0.66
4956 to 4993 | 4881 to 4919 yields 0.73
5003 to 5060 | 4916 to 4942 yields 1.17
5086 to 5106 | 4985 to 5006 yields 0.89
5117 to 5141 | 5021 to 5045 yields 0.79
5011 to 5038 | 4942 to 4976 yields 1.02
